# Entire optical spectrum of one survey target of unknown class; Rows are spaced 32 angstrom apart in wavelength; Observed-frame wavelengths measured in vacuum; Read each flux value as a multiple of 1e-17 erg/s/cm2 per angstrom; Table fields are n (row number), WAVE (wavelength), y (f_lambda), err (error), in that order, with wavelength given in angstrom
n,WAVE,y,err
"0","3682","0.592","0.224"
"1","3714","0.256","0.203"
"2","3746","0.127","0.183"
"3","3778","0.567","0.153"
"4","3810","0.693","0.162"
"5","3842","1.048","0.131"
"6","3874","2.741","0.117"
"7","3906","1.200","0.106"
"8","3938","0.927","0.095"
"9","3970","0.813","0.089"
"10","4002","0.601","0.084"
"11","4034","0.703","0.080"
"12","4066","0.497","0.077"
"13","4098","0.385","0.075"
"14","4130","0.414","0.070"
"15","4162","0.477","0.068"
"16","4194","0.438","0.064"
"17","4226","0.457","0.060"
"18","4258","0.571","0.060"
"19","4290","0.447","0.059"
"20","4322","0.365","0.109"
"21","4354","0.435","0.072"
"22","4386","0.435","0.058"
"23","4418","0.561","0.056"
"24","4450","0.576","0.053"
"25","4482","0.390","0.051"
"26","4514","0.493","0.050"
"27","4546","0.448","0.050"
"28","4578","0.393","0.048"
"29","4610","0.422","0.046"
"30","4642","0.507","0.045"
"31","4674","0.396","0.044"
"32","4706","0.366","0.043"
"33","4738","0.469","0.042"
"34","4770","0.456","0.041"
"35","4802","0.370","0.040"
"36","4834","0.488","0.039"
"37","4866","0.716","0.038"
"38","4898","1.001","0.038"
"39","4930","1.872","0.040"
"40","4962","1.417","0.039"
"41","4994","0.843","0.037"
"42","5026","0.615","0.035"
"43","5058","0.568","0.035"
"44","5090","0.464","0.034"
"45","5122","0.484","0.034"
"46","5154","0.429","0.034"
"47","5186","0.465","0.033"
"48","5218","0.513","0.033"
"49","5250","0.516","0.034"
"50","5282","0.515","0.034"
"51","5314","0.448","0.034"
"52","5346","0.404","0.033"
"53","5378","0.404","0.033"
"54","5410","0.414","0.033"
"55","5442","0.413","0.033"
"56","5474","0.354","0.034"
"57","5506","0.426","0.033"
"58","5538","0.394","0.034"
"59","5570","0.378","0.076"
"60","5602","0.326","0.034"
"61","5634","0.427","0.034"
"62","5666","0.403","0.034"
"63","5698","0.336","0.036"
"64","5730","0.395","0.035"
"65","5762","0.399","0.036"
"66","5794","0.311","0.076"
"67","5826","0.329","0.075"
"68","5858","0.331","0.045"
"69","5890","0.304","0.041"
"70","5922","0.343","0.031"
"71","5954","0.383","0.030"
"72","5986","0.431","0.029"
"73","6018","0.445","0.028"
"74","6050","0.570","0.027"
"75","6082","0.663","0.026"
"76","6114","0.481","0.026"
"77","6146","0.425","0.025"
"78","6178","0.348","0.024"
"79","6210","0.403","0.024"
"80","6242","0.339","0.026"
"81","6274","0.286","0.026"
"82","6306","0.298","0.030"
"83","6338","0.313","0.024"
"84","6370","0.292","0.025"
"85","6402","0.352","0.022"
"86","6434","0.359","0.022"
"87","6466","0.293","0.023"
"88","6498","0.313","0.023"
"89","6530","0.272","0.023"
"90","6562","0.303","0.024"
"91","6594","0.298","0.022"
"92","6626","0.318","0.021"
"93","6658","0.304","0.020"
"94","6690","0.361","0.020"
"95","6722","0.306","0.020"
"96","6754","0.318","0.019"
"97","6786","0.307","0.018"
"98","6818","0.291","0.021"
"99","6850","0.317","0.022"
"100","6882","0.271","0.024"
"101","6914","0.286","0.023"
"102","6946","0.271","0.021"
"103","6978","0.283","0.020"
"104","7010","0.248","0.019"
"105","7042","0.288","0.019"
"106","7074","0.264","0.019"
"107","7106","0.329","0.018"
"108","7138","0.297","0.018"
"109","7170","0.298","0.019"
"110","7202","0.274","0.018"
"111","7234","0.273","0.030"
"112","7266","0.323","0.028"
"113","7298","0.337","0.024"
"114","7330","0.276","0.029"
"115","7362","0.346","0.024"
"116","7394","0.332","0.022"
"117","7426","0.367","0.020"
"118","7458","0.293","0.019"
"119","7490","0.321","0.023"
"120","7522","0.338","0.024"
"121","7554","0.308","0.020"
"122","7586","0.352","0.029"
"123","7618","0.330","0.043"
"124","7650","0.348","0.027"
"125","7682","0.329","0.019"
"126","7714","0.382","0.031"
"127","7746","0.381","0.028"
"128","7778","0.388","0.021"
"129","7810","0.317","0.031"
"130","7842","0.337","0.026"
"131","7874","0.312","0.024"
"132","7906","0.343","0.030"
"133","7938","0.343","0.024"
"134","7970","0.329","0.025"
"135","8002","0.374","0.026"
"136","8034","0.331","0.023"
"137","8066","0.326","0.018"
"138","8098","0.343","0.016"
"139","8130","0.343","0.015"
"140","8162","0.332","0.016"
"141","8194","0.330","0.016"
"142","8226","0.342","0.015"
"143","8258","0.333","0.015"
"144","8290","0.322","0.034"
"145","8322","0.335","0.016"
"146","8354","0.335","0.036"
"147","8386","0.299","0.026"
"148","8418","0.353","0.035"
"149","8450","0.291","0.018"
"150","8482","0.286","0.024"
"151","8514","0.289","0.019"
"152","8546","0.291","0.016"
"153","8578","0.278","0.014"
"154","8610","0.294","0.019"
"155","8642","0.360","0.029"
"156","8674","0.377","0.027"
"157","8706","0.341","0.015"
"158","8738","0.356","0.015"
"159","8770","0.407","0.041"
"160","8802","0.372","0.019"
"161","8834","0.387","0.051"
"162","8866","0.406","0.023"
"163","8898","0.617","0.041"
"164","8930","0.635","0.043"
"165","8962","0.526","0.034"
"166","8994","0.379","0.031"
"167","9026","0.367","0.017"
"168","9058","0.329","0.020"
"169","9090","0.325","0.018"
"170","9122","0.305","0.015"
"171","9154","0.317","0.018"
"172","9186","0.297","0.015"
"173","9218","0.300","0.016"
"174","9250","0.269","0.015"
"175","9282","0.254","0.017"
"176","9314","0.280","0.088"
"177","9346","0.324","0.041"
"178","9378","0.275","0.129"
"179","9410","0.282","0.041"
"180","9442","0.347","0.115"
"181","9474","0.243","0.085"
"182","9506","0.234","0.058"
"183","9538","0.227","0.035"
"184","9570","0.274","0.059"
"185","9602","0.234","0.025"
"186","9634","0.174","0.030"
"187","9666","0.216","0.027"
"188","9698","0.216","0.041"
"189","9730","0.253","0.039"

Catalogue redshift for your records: 2.188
